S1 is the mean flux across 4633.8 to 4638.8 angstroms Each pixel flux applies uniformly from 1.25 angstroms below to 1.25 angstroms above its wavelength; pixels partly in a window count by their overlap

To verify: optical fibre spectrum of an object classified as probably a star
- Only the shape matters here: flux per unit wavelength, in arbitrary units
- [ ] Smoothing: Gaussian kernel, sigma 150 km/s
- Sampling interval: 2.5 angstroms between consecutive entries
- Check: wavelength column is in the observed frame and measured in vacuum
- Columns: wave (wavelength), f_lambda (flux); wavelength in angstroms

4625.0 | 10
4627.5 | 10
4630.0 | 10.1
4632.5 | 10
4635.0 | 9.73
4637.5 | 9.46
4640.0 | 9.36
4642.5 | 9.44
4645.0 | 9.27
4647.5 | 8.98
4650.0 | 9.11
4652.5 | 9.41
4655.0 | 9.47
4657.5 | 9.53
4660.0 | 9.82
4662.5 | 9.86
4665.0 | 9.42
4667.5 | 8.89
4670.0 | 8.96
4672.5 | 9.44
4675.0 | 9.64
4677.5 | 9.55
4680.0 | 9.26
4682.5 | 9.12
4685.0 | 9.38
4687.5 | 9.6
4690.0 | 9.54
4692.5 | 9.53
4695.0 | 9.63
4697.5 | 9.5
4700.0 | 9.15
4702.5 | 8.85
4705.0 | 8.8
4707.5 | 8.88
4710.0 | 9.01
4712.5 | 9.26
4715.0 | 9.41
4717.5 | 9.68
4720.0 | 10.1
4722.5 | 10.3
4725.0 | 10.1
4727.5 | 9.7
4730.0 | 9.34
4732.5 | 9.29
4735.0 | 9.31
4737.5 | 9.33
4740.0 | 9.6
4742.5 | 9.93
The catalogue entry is 9.59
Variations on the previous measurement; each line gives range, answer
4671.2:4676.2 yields 9.53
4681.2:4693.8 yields 9.43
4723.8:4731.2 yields 9.71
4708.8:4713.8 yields 9.14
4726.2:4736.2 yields 9.41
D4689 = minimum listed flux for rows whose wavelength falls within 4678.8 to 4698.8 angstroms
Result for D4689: 9.12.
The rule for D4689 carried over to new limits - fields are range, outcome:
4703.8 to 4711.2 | 8.8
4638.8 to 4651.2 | 8.98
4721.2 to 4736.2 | 9.29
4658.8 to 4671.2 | 8.89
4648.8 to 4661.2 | 9.11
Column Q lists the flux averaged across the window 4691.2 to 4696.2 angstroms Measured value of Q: 9.58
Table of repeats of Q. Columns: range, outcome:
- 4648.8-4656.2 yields 9.33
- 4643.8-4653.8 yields 9.19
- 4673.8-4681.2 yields 9.48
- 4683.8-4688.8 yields 9.49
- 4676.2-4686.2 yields 9.33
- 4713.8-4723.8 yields 9.88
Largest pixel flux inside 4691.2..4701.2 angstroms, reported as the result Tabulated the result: 9.63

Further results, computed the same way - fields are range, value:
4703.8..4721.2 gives 10.1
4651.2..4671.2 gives 9.86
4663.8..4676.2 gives 9.64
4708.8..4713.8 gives 9.26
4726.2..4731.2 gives 9.7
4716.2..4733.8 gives 10.3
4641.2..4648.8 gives 9.44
